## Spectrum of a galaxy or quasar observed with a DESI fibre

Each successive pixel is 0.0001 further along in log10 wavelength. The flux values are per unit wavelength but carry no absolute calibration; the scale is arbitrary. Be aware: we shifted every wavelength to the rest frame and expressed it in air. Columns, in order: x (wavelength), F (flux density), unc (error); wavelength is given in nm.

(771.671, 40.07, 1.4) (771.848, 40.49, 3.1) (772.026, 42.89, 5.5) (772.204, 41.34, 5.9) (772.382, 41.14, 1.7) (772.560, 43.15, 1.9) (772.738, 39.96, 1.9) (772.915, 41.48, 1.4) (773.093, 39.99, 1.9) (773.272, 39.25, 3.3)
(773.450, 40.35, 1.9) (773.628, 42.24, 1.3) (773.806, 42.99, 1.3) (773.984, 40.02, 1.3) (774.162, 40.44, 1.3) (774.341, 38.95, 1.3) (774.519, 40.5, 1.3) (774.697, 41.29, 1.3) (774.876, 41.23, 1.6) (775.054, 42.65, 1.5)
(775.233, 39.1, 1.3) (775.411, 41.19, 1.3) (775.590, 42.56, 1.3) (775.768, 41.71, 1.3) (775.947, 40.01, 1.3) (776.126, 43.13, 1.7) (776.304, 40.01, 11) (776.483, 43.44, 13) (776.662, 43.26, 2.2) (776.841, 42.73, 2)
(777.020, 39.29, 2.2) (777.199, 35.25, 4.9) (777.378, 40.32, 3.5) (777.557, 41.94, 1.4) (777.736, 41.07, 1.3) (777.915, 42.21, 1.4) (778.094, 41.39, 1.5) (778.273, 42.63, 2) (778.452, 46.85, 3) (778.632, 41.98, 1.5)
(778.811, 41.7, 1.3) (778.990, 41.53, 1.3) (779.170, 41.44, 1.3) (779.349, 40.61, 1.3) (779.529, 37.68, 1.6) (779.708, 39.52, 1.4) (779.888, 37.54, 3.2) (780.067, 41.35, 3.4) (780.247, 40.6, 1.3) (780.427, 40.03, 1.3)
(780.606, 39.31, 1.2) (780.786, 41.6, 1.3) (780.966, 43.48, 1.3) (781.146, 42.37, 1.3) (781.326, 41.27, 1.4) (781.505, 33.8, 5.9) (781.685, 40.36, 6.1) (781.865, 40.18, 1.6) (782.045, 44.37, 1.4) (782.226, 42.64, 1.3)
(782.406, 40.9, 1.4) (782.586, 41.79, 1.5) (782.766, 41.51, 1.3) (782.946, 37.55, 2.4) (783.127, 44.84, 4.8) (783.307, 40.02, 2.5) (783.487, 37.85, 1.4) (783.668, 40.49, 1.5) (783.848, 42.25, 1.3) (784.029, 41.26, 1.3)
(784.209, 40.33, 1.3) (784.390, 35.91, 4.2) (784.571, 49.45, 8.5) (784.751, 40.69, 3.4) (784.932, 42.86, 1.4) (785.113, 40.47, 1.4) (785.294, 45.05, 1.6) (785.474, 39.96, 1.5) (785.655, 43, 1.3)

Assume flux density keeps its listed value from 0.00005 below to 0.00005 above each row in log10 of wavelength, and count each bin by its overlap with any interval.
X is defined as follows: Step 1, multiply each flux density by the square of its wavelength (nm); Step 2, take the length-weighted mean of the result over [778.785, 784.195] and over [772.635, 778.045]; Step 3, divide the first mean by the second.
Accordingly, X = 1.01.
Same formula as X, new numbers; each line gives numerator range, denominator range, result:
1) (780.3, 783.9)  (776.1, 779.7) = 1.00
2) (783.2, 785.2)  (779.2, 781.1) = 1.03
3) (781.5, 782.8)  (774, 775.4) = 1.03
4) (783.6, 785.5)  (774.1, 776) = 1.05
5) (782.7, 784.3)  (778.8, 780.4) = 1.02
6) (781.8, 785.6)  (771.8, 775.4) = 1.04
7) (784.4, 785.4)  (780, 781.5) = 1.07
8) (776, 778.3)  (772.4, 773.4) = 1.02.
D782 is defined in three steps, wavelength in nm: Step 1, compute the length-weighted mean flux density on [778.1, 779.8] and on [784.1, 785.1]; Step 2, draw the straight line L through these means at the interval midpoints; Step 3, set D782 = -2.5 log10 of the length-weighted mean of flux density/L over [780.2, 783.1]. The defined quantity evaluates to 0.021 mag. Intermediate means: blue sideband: 41.5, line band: 40.8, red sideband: 41.7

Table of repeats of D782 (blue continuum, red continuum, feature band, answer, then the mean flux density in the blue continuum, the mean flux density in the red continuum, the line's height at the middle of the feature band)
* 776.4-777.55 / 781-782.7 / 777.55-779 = -0.043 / 40.8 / 41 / 40.8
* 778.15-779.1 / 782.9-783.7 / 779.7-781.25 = 0.029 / 42.8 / 40.2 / 41.8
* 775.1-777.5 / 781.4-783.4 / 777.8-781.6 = -0.002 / 41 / 40.7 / 40.8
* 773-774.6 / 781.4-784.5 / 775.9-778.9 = -0.030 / 40.5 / 40.4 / 40.5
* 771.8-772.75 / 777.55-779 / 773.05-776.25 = 0.026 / 41.6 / 42.5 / 42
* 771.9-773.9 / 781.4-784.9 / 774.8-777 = -0.013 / 41.3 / 40.9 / 41.2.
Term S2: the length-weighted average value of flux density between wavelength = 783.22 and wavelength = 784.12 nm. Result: 40.4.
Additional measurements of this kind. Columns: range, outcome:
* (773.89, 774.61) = 40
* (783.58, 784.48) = 40.1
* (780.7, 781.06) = 42.5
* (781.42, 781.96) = 38.2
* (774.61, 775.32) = 41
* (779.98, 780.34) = 40.9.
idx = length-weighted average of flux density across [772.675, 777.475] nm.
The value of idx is 40.9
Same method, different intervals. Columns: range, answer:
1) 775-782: 41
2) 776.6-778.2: 40.8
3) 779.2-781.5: 40.2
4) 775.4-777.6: 41.1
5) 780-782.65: 40.9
